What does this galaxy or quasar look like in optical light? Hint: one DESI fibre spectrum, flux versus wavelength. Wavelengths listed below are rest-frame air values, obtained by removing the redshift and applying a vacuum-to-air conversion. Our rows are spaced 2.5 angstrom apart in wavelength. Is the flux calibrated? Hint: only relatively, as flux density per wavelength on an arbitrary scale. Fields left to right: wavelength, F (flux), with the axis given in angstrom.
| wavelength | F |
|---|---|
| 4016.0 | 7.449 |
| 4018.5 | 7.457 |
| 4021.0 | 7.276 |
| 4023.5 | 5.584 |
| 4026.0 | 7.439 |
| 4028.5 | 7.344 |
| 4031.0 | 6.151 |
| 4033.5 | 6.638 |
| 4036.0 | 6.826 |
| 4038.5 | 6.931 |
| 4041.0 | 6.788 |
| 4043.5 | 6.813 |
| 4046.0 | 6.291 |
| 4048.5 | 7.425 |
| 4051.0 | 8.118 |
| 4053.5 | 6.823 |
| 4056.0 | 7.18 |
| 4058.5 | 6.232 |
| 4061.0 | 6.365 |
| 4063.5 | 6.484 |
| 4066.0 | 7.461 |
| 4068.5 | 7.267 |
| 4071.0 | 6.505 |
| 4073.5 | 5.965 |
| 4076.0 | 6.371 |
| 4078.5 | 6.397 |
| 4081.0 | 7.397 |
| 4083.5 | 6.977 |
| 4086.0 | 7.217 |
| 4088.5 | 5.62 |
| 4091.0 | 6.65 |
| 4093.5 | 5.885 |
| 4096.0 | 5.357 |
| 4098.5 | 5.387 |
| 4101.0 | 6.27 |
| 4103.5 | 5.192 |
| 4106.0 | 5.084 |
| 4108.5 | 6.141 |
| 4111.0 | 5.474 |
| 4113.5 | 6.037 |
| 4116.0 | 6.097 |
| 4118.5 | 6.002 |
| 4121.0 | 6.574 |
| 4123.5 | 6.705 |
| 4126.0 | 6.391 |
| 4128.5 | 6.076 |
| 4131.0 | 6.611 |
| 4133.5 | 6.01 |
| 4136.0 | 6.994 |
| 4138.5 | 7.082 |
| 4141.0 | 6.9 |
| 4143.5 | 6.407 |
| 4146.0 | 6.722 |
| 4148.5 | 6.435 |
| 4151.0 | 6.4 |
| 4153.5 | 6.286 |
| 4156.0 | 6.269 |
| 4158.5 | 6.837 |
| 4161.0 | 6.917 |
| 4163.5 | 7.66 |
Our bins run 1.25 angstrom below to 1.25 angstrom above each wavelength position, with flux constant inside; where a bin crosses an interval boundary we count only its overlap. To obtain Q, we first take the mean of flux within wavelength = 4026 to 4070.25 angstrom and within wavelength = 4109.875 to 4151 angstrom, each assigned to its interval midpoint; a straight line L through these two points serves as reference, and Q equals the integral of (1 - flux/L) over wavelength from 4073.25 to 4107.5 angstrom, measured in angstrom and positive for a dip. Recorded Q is 2.7 angstrom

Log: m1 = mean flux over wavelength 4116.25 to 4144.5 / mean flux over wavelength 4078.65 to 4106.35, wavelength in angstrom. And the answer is 1.1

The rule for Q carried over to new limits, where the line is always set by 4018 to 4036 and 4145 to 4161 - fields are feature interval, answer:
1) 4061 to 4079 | 0.24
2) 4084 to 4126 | 3.94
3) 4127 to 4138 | 0.17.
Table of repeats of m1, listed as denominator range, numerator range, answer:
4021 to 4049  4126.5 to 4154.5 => 0.97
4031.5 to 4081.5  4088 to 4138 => 0.89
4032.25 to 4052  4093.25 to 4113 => 0.80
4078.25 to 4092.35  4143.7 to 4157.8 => 0.96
